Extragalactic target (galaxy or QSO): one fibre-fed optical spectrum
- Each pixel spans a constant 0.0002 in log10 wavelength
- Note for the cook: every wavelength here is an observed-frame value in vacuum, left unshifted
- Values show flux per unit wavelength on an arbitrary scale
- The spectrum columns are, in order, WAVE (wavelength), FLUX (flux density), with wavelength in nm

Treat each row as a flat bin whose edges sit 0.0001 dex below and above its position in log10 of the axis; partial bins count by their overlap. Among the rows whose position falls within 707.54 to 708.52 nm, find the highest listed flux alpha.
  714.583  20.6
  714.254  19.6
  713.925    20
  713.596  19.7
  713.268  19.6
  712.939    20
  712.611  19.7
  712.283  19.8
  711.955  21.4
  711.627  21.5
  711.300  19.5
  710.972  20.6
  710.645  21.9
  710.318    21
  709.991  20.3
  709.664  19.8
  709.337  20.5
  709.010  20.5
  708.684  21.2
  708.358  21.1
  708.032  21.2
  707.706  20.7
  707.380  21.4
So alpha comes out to 21.2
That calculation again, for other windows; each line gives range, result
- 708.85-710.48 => 21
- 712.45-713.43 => 20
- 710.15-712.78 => 21.9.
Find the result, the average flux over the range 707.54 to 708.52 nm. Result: 21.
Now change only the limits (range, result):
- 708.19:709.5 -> 20.8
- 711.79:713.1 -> 20.2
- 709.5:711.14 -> 20.7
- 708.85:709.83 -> 20.2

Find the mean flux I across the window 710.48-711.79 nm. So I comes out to 20.9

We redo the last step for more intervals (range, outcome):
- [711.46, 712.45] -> 20.9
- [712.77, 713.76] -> 19.8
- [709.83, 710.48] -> 20.7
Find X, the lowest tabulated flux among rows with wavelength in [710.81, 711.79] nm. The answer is 19.5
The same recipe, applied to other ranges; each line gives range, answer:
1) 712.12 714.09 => 19.6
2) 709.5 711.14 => 19.8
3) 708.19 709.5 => 20.5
